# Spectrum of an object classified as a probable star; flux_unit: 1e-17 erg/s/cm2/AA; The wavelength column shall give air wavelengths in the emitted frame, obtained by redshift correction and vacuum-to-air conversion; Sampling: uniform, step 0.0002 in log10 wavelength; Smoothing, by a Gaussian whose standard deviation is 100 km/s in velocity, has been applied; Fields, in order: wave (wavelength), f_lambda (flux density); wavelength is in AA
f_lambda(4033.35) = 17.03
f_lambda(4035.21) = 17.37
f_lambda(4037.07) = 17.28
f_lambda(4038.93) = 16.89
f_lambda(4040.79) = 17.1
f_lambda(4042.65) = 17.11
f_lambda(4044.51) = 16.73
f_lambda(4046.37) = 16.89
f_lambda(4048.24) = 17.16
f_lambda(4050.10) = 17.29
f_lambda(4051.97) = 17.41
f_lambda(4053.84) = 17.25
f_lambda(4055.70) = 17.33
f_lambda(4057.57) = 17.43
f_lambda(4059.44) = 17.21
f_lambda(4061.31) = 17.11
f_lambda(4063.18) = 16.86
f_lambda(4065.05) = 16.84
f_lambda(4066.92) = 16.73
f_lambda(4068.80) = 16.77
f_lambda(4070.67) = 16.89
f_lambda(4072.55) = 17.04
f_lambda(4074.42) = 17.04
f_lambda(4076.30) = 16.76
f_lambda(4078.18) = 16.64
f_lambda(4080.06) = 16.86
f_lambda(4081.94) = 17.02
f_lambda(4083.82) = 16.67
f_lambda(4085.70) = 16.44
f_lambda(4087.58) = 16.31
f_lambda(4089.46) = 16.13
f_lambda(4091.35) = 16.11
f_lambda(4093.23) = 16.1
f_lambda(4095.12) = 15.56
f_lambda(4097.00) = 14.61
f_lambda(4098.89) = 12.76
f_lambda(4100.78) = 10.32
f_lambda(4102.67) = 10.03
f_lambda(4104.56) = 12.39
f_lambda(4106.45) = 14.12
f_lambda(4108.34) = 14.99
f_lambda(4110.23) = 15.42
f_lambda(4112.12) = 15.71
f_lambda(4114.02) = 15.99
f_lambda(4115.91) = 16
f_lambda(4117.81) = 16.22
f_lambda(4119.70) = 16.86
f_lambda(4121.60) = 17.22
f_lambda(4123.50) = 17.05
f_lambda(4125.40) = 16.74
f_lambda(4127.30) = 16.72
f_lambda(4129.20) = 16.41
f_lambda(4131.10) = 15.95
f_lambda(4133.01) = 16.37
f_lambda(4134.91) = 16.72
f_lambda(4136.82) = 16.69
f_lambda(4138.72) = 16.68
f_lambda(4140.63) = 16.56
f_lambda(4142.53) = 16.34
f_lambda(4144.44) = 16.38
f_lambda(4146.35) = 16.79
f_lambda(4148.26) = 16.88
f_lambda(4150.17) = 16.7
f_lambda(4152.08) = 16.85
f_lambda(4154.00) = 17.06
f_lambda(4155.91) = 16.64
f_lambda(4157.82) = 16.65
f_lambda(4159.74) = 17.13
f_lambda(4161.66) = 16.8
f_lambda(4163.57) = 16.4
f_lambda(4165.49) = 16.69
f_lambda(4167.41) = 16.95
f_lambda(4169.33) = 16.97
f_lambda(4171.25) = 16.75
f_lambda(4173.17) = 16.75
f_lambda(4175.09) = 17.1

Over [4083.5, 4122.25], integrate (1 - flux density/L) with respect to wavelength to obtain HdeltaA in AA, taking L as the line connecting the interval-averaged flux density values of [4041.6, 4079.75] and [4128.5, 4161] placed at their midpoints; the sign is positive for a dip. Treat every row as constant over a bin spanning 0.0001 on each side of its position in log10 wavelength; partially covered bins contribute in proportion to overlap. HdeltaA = 4.2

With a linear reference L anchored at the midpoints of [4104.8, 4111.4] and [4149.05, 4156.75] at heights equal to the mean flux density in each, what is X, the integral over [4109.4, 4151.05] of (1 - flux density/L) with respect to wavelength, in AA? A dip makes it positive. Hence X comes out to -2.1 AA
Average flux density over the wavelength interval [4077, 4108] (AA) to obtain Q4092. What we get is 14.9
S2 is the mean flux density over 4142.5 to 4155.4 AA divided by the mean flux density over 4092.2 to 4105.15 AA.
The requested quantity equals 1.3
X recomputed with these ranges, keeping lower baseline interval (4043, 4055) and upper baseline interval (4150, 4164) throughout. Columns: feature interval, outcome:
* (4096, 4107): 3.01 AA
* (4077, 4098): 0.98 AA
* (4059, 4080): 0.22 AA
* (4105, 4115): 1.08 AA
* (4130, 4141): 0.24 AA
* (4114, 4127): 0.21 AA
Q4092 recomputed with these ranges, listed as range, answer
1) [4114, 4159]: 16.6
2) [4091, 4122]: 14.7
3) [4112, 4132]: 16.5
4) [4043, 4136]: 16.1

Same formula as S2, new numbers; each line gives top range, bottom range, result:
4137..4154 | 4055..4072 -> 0.98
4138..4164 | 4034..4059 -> 0.97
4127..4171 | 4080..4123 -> 1.10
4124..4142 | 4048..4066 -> 0.96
